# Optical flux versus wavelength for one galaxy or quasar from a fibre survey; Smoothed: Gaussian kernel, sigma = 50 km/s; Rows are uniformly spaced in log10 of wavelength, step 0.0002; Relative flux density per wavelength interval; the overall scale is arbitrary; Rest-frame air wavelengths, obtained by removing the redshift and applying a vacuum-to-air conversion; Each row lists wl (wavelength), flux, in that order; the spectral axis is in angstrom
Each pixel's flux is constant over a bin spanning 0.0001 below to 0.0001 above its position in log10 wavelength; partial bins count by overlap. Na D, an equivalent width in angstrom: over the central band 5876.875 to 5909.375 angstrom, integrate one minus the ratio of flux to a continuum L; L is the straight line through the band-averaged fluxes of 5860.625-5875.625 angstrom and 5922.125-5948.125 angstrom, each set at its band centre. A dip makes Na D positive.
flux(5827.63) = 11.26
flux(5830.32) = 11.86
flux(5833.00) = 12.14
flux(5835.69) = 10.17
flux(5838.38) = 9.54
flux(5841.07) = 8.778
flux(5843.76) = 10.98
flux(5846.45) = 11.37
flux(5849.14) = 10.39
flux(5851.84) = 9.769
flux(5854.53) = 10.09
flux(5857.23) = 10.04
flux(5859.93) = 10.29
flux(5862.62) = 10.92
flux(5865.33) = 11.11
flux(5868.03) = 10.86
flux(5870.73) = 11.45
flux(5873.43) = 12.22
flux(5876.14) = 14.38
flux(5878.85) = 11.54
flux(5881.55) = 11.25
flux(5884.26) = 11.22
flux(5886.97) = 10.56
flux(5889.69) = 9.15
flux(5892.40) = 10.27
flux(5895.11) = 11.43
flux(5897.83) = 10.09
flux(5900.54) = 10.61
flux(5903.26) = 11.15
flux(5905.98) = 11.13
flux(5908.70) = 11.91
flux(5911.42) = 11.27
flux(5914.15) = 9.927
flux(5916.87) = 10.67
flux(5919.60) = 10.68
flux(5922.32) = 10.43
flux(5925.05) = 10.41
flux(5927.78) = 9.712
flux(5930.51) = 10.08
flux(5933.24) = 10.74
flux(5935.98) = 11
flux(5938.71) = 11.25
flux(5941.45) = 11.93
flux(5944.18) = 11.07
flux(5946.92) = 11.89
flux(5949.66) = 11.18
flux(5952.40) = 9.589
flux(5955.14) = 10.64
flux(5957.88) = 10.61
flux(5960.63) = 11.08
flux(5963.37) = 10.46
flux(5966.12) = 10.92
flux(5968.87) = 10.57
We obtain 0.9 angstrom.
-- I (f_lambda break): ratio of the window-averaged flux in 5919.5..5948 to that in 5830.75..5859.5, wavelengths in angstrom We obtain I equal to 1.04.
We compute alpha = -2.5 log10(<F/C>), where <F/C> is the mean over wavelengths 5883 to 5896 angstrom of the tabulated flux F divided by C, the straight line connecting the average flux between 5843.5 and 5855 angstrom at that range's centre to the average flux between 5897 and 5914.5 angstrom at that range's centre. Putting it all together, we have 0.03 mag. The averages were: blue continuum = 10.5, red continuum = 10.9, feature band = 10.5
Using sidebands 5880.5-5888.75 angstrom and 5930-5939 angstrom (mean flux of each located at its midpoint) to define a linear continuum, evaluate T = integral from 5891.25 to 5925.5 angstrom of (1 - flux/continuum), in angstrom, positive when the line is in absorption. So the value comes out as 0.2 angstrom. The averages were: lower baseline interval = 10.9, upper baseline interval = 10.8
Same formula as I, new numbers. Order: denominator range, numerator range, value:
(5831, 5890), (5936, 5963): 1.01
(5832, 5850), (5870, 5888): 1.13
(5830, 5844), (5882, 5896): 1.01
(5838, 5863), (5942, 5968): 1.06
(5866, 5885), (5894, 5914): 0.93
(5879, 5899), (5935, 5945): 1.07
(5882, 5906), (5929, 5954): 1.03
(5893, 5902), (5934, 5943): 1.06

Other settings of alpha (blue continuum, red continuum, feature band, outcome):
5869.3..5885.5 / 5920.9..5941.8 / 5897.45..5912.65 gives 0.02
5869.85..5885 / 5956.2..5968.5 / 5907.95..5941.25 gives 0.06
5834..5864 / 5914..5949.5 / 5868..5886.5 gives -0.14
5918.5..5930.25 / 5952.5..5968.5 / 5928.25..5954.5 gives -0.05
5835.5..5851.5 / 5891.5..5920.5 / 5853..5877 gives -0.08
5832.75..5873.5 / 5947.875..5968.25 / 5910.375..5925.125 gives 0.01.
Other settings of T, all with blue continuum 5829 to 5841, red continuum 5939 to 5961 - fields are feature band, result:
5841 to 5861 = 0.8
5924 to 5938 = 0.7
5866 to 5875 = -0.6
